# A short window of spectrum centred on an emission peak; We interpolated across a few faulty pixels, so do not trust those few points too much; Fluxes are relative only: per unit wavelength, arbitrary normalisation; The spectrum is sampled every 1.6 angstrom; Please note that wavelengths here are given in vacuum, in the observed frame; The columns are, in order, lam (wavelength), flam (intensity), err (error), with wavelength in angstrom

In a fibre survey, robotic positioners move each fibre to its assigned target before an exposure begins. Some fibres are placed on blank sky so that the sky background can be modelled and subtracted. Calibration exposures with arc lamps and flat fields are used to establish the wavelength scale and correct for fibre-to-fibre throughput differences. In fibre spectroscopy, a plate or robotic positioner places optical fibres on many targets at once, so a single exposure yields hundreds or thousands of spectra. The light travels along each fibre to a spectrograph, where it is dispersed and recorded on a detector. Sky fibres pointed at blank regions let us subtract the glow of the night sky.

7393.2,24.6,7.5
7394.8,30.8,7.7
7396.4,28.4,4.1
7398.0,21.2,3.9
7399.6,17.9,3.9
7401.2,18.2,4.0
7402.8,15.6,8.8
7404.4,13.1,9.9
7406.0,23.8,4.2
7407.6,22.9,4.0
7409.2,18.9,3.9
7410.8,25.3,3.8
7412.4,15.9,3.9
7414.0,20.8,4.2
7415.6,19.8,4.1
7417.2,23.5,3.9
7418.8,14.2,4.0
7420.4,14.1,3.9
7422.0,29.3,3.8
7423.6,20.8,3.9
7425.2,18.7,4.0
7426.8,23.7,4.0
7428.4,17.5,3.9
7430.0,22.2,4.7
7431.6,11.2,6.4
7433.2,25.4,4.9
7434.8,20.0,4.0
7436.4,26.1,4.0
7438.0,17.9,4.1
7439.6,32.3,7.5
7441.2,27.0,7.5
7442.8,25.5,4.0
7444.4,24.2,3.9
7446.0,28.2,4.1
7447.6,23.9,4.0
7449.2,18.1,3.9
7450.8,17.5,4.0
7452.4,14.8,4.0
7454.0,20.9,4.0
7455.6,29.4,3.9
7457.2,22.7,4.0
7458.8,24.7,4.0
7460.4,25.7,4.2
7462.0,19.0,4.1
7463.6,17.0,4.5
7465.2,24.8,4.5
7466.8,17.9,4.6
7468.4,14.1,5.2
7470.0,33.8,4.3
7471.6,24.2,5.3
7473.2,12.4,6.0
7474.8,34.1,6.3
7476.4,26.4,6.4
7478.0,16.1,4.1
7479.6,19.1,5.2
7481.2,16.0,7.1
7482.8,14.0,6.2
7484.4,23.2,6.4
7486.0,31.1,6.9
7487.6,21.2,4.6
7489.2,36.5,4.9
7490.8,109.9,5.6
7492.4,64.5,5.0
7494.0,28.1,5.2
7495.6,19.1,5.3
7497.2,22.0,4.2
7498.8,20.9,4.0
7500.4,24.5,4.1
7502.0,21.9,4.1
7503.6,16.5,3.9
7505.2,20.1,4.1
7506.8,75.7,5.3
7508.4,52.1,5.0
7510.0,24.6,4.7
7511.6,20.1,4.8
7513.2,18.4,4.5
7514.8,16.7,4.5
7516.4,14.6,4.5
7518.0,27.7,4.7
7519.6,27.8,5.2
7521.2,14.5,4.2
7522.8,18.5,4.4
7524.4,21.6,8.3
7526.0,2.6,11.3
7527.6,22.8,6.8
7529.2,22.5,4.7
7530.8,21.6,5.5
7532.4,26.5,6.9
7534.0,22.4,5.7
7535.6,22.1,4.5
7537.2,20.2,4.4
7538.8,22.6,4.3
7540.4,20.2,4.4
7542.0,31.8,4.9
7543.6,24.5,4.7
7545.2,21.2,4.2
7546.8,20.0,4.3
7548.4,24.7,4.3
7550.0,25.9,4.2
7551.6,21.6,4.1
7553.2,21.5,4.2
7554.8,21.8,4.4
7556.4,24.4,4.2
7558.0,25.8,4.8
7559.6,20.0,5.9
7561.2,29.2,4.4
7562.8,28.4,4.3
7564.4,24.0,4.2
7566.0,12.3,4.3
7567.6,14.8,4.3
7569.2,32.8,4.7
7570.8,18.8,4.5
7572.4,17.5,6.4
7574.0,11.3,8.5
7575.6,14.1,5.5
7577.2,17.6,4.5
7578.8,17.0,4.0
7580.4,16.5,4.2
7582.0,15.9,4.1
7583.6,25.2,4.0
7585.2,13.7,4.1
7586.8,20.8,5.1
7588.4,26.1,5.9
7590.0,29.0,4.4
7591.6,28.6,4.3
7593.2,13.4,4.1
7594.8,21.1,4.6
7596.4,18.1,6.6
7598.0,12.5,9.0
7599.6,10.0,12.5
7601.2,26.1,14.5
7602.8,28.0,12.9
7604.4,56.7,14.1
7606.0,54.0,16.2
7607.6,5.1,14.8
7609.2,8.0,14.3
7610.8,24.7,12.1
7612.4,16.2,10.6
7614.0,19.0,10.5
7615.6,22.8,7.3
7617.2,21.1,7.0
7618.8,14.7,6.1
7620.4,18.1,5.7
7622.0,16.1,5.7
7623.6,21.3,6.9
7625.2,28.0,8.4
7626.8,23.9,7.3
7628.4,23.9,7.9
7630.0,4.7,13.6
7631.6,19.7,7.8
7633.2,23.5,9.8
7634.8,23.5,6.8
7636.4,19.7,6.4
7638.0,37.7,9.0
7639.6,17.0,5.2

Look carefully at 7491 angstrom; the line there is [S II] 6716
